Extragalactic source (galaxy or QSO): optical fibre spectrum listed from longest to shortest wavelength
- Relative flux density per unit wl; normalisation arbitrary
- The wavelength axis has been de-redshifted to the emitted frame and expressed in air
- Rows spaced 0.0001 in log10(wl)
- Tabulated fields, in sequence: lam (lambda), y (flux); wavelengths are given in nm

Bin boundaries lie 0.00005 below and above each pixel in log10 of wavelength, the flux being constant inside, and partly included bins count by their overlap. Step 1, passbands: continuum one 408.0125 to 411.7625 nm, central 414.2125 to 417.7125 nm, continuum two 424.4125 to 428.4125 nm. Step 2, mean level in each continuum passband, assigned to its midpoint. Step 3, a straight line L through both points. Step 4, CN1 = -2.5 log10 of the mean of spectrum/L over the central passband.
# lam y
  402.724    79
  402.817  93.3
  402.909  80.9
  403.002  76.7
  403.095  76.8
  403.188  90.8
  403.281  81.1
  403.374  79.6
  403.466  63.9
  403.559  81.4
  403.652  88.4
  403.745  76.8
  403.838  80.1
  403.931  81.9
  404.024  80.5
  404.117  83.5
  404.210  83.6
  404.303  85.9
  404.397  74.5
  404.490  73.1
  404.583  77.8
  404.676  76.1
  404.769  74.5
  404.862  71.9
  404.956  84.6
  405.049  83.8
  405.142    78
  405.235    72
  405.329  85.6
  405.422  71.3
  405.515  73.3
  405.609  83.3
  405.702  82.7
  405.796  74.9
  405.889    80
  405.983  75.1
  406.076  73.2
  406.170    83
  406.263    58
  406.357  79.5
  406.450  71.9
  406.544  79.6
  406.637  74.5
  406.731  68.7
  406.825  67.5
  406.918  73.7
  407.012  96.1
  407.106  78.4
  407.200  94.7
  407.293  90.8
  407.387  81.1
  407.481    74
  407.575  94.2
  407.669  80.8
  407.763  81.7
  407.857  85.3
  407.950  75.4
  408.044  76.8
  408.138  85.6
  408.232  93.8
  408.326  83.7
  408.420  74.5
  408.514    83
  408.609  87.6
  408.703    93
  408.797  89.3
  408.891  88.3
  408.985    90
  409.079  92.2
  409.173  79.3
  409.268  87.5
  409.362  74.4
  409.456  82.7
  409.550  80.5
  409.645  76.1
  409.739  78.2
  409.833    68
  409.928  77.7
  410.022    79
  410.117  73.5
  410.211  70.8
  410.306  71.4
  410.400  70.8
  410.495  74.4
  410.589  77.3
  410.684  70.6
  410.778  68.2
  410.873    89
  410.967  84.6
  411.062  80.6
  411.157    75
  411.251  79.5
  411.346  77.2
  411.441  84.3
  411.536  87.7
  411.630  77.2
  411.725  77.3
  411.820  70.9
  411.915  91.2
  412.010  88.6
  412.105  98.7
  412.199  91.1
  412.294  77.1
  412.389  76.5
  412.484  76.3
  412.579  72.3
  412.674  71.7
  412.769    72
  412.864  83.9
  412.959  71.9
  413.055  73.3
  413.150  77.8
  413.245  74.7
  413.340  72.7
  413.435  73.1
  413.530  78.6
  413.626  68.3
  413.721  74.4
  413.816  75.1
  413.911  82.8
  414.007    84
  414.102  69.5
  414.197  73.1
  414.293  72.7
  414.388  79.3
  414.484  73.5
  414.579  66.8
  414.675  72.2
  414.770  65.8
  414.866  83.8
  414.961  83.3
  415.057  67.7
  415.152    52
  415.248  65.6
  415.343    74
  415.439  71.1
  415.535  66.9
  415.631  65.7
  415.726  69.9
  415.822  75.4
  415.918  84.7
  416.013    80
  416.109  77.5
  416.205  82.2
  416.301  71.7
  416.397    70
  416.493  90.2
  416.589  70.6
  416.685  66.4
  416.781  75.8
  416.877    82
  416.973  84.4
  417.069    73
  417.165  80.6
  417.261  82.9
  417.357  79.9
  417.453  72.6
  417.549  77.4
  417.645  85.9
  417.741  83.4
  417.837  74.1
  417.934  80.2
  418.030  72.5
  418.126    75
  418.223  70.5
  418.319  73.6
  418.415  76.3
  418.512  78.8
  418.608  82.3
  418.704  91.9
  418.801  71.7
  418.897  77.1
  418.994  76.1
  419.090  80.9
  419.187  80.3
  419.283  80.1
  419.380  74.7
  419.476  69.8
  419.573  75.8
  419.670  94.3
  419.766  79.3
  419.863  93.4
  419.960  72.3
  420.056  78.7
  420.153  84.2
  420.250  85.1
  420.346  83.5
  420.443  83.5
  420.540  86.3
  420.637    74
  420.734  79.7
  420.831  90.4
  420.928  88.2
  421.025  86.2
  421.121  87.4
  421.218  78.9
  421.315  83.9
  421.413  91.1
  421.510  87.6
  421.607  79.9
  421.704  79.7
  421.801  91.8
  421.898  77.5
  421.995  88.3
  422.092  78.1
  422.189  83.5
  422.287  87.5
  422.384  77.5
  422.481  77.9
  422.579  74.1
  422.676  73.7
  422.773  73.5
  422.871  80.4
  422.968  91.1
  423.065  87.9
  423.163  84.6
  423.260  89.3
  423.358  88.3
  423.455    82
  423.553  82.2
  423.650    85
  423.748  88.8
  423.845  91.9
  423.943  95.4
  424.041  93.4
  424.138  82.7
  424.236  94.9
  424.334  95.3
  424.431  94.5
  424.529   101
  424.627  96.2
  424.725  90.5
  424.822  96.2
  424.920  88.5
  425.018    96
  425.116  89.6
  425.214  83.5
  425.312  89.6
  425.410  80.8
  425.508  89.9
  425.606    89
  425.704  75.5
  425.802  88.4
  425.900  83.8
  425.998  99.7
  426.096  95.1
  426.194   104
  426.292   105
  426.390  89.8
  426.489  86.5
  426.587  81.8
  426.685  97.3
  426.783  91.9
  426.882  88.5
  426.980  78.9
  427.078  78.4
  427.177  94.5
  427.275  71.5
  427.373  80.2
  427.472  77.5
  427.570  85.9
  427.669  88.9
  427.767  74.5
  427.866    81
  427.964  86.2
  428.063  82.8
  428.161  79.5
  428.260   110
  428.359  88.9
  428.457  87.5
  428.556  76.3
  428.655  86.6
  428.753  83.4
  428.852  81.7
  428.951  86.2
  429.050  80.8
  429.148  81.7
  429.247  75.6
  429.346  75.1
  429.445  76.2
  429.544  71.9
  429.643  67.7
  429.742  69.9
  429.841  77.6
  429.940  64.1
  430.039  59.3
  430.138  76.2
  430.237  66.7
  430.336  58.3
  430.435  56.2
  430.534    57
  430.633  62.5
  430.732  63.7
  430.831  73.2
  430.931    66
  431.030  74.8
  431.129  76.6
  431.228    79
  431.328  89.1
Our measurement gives 0.116 mag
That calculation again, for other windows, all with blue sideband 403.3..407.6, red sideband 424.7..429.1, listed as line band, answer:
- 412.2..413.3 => 0.08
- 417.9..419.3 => 0.08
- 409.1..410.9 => 0.06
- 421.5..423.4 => 0.04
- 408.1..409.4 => -0.08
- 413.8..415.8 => 0.14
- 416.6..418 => 0.07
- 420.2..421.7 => 0.01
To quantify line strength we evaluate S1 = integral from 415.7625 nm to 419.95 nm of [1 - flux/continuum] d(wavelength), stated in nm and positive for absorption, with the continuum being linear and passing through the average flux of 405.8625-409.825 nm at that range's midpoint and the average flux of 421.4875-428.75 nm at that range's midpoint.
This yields 0.30 nm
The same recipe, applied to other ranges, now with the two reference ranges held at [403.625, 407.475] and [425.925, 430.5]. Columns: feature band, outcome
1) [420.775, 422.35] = -0.082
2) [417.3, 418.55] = 0.050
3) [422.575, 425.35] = -0.257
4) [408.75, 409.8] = -0.057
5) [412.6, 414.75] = 0.139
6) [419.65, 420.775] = -0.029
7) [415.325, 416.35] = 0.070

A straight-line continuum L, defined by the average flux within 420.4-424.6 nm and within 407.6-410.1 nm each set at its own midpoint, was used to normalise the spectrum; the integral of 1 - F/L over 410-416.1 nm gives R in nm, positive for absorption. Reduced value 0.55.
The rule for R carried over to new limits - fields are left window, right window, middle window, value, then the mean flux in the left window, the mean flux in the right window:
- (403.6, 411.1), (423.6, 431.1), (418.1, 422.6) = 0.028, 79.6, 83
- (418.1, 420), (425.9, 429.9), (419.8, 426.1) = -0.374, 78.8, 84.3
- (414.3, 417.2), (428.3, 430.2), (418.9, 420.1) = -0.074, 74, 77.3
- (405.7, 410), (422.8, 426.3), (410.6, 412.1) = 0.039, 80.8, 90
